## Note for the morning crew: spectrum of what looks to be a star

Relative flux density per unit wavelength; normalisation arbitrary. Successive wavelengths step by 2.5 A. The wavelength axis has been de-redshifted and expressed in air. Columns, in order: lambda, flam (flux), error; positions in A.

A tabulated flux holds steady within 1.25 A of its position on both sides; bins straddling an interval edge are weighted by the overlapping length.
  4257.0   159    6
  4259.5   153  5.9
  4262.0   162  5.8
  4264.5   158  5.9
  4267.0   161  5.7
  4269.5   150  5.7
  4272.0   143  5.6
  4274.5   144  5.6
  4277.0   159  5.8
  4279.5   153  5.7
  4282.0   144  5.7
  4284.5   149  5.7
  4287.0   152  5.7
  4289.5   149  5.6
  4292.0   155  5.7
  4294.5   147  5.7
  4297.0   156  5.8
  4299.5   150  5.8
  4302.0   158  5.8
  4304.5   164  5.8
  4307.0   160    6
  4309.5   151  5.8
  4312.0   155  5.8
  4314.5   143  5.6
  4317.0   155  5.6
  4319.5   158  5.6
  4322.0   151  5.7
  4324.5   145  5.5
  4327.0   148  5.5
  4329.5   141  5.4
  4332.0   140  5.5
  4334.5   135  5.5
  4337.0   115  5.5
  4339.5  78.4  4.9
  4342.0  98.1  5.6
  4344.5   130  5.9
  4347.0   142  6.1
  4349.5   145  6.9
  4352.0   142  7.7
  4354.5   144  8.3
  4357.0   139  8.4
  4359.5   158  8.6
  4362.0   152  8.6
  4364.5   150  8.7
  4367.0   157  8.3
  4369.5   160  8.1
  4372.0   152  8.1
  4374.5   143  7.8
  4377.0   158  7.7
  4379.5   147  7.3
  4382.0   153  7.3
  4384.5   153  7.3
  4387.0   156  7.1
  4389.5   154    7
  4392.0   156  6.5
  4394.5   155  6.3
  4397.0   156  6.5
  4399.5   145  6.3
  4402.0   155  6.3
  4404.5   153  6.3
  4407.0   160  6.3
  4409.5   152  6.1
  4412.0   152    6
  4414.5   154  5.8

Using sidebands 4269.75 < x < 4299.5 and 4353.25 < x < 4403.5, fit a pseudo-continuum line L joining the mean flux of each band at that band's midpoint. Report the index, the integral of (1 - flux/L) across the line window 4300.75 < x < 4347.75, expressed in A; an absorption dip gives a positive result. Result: 3.3 A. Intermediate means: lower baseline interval 150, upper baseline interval 152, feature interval 140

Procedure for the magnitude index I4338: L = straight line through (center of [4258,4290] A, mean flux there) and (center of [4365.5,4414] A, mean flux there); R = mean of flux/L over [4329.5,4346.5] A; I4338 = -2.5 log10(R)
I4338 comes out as 0.27 mag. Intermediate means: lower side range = 152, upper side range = 154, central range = 119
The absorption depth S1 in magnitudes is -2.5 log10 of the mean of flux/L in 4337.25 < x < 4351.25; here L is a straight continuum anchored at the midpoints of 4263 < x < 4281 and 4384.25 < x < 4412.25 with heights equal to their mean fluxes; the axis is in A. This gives 0.27 mag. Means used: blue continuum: 153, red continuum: 154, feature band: 119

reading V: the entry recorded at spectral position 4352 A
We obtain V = 142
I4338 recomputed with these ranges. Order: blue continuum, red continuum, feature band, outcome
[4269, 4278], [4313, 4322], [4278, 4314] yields -0.018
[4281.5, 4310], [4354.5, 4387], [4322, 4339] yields 0.127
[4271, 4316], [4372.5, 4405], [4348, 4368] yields 0.030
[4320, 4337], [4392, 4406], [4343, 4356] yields 0.042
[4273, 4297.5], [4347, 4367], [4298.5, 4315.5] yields -0.036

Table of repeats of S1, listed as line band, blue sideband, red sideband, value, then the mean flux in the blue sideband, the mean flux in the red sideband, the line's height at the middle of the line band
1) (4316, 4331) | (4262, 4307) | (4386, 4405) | 0.03 mag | 153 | 154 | 153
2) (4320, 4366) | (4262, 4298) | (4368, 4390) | 0.12 mag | 152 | 153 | 152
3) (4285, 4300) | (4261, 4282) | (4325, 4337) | -0.03 mag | 153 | 139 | 148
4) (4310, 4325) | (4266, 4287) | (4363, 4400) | 0.00 mag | 150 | 153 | 151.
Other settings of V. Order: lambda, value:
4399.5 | 145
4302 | 158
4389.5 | 154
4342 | 98.1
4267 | 161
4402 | 155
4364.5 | 150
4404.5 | 153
